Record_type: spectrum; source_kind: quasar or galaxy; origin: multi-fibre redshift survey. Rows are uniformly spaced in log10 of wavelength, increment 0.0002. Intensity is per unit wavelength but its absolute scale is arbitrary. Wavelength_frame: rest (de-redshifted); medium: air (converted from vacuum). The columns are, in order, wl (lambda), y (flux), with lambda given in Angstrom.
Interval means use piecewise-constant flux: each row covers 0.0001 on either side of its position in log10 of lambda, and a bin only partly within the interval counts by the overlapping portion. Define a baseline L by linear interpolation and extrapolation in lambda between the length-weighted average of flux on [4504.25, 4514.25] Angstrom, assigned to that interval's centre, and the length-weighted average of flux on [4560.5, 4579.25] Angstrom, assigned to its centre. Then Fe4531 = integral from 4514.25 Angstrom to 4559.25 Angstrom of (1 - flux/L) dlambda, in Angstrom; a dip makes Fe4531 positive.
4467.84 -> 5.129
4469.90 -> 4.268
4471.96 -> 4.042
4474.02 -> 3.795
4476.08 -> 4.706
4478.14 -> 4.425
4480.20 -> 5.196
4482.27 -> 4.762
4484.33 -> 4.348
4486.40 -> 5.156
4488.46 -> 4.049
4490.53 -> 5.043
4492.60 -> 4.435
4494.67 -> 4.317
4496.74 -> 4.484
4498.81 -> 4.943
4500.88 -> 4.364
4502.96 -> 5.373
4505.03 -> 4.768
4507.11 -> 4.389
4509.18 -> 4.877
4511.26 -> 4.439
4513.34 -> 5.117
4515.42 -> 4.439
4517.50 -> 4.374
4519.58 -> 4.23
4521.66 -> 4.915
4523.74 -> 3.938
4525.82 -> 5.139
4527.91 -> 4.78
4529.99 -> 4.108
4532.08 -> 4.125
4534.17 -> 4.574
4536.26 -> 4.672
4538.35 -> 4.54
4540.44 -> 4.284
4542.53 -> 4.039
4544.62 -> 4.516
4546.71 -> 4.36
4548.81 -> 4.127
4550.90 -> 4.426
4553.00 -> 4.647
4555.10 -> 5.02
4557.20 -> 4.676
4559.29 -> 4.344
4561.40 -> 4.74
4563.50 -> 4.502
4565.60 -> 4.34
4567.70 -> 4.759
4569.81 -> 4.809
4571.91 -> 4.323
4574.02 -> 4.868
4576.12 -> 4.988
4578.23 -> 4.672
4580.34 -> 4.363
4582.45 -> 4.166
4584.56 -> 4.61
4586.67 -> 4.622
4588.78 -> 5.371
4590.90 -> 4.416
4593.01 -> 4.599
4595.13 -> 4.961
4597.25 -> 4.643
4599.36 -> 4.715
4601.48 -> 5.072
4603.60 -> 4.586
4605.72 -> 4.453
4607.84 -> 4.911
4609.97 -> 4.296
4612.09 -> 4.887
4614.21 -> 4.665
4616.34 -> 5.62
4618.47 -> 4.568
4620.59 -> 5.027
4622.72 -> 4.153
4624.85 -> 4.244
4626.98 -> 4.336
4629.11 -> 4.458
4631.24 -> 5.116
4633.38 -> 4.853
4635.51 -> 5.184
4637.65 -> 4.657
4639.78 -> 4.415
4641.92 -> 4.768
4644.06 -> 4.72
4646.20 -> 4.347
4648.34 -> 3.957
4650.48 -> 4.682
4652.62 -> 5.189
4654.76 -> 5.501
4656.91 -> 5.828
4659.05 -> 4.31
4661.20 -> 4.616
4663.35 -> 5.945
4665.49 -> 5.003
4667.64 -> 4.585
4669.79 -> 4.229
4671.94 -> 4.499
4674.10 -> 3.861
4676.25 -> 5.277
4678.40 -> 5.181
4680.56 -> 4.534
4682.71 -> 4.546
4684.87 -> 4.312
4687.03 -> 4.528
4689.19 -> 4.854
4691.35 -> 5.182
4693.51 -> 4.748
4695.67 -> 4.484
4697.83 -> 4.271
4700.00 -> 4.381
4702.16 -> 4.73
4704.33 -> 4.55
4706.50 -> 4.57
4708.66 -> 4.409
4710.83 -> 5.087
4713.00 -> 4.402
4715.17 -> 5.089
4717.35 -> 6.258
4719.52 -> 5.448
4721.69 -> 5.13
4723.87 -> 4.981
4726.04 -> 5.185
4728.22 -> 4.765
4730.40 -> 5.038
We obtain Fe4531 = 2.1 Angstrom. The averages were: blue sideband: 4.71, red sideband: 4.67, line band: 4.47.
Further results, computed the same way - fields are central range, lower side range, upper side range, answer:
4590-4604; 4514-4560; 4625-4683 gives -0.3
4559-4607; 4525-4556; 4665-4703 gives -1.4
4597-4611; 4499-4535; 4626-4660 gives 0.1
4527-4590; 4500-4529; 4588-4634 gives 1.9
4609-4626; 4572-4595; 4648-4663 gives 0.4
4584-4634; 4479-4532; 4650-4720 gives 0.2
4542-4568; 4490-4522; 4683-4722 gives 1.0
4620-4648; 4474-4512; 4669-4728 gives 0.7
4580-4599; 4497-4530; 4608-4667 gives 0.3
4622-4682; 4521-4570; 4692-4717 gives -1.5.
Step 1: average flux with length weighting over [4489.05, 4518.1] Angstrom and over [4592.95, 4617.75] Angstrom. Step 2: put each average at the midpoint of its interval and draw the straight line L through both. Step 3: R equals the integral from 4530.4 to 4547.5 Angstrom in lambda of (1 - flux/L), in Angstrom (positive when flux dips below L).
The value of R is 1.19 Angstrom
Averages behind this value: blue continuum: 4.66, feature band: 4.38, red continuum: 4.79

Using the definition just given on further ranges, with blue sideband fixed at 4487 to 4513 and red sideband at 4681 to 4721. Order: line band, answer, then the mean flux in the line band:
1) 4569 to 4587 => 0.37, 4.6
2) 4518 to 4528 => 0.19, 4.57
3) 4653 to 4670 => -1.09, 5.05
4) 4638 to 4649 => 0.61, 4.47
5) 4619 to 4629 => 0.58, 4.45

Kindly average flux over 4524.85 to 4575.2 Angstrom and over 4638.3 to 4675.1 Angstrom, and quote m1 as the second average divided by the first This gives 1.04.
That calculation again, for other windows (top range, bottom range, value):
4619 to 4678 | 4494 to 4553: 1.05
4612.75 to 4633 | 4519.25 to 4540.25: 1.04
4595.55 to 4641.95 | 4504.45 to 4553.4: 1.05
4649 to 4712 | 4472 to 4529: 1.03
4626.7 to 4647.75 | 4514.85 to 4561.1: 1.05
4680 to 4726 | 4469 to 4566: 1.06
